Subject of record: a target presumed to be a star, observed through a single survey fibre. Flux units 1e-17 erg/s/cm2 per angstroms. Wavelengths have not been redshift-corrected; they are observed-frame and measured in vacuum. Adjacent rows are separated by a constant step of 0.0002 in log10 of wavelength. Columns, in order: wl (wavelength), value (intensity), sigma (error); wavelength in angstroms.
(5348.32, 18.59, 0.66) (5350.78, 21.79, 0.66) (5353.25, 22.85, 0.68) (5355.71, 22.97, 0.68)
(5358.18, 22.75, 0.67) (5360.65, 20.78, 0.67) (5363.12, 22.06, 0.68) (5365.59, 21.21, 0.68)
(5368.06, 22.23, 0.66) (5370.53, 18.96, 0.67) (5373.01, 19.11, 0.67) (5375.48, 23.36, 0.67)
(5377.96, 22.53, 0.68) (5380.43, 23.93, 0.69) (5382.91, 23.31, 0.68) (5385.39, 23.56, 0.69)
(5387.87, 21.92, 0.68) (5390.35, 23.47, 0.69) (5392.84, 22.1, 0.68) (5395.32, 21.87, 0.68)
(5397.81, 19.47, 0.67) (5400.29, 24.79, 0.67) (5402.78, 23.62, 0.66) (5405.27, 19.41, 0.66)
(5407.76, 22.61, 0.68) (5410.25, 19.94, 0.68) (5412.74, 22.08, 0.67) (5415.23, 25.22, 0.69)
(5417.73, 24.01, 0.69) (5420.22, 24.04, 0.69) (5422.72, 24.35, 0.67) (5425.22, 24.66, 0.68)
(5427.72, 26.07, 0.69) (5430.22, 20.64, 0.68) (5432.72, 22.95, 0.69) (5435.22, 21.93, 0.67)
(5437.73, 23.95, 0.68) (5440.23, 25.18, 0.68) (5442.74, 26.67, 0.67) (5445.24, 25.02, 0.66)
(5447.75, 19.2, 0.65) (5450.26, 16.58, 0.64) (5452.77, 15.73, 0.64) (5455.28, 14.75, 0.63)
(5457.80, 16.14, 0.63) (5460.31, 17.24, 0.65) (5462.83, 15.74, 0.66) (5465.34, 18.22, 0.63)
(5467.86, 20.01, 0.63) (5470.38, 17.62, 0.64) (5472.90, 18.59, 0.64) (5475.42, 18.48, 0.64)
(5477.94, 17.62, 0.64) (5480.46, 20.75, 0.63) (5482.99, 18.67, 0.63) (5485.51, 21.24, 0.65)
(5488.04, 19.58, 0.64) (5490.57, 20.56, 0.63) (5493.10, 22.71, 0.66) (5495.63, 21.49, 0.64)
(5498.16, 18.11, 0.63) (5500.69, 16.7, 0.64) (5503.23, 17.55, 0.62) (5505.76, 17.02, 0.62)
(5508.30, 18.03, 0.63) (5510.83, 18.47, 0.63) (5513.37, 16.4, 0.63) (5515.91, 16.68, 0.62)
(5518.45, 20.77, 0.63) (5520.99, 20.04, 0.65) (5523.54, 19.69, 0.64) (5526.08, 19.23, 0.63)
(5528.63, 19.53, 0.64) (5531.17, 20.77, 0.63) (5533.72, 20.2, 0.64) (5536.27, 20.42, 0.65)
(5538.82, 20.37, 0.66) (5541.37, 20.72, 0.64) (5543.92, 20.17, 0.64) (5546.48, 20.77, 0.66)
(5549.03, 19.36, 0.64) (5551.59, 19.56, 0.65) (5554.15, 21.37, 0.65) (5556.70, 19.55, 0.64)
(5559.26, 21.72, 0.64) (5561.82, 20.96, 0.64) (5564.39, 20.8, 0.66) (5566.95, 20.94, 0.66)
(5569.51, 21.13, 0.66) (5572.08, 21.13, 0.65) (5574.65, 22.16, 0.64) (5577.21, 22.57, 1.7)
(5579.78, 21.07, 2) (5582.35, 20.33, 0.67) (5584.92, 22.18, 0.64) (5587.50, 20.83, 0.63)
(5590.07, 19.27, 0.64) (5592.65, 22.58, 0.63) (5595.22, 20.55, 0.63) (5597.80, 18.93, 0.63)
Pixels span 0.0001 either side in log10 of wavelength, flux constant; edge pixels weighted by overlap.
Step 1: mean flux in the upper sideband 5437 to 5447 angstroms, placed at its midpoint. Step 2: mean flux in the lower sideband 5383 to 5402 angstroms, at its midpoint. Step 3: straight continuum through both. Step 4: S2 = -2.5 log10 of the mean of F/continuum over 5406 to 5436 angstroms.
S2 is 0.04 mag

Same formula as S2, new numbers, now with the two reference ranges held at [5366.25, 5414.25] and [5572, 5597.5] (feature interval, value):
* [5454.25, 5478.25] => 0.24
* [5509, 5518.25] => 0.21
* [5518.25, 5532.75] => 0.08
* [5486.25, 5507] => 0.12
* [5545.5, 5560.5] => 0.05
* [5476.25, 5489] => 0.11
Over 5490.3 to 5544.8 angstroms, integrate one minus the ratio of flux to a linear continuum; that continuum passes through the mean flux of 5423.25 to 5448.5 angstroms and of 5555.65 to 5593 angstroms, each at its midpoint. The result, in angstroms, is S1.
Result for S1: 7.0 angstroms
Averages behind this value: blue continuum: 23.7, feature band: 19.3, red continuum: 21.1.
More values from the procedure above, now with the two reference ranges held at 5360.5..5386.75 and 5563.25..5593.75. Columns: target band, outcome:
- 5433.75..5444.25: -1.3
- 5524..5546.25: 1.3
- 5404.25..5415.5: 0.1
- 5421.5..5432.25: -1.0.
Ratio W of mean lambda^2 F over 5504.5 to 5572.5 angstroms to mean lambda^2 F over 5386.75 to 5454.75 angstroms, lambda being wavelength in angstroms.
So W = 0.92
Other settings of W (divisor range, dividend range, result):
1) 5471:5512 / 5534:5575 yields 1.11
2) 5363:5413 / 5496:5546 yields 0.91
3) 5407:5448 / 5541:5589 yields 0.93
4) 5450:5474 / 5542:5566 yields 1.24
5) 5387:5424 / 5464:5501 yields 0.88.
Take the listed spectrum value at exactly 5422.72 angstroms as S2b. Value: 24.35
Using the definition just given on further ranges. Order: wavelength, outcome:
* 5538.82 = 20.37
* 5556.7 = 19.55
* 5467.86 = 20.01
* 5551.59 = 19.56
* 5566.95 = 20.94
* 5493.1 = 22.71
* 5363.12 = 22.06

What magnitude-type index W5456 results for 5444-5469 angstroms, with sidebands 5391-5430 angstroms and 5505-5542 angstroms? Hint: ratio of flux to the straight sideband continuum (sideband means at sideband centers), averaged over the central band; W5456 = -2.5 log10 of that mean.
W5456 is 0.20 mag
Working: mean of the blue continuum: 22.9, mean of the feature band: 17.8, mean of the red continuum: 19.2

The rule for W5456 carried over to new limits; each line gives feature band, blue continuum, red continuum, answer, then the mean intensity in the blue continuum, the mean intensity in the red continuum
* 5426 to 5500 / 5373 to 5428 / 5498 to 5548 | 0.049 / 22.9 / 19.1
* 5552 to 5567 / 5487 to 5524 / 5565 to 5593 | -0.010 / 18.9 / 21.2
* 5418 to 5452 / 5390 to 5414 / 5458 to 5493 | -0.127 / 21.9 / 18.8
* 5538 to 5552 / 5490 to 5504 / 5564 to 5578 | 0.032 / 19.5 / 21.5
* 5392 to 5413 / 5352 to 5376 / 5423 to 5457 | -0.003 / 21.6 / 21.8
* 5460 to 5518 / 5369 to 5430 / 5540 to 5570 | 0.153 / 22.6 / 20.6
